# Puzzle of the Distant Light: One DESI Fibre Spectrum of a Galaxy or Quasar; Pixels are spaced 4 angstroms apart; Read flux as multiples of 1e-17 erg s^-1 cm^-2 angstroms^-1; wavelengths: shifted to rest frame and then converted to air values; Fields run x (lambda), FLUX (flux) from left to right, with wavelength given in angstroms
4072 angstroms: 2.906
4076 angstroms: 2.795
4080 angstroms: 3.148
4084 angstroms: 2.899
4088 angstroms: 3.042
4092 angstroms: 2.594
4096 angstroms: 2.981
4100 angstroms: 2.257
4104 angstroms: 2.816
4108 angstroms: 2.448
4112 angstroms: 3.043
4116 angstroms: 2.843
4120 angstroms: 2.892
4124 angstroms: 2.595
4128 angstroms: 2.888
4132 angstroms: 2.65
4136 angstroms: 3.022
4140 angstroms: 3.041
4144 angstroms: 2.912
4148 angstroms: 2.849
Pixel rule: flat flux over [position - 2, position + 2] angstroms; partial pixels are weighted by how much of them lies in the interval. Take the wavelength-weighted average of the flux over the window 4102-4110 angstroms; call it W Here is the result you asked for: 2.63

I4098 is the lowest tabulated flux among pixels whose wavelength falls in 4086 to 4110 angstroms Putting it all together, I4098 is 2.257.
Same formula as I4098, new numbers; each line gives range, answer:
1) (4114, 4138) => 2.595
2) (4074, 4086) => 2.795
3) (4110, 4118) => 2.843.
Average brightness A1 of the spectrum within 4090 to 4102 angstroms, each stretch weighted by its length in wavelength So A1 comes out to 2.61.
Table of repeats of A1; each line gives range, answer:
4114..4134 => 2.77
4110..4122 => 2.93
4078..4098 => 2.93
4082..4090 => 2.97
